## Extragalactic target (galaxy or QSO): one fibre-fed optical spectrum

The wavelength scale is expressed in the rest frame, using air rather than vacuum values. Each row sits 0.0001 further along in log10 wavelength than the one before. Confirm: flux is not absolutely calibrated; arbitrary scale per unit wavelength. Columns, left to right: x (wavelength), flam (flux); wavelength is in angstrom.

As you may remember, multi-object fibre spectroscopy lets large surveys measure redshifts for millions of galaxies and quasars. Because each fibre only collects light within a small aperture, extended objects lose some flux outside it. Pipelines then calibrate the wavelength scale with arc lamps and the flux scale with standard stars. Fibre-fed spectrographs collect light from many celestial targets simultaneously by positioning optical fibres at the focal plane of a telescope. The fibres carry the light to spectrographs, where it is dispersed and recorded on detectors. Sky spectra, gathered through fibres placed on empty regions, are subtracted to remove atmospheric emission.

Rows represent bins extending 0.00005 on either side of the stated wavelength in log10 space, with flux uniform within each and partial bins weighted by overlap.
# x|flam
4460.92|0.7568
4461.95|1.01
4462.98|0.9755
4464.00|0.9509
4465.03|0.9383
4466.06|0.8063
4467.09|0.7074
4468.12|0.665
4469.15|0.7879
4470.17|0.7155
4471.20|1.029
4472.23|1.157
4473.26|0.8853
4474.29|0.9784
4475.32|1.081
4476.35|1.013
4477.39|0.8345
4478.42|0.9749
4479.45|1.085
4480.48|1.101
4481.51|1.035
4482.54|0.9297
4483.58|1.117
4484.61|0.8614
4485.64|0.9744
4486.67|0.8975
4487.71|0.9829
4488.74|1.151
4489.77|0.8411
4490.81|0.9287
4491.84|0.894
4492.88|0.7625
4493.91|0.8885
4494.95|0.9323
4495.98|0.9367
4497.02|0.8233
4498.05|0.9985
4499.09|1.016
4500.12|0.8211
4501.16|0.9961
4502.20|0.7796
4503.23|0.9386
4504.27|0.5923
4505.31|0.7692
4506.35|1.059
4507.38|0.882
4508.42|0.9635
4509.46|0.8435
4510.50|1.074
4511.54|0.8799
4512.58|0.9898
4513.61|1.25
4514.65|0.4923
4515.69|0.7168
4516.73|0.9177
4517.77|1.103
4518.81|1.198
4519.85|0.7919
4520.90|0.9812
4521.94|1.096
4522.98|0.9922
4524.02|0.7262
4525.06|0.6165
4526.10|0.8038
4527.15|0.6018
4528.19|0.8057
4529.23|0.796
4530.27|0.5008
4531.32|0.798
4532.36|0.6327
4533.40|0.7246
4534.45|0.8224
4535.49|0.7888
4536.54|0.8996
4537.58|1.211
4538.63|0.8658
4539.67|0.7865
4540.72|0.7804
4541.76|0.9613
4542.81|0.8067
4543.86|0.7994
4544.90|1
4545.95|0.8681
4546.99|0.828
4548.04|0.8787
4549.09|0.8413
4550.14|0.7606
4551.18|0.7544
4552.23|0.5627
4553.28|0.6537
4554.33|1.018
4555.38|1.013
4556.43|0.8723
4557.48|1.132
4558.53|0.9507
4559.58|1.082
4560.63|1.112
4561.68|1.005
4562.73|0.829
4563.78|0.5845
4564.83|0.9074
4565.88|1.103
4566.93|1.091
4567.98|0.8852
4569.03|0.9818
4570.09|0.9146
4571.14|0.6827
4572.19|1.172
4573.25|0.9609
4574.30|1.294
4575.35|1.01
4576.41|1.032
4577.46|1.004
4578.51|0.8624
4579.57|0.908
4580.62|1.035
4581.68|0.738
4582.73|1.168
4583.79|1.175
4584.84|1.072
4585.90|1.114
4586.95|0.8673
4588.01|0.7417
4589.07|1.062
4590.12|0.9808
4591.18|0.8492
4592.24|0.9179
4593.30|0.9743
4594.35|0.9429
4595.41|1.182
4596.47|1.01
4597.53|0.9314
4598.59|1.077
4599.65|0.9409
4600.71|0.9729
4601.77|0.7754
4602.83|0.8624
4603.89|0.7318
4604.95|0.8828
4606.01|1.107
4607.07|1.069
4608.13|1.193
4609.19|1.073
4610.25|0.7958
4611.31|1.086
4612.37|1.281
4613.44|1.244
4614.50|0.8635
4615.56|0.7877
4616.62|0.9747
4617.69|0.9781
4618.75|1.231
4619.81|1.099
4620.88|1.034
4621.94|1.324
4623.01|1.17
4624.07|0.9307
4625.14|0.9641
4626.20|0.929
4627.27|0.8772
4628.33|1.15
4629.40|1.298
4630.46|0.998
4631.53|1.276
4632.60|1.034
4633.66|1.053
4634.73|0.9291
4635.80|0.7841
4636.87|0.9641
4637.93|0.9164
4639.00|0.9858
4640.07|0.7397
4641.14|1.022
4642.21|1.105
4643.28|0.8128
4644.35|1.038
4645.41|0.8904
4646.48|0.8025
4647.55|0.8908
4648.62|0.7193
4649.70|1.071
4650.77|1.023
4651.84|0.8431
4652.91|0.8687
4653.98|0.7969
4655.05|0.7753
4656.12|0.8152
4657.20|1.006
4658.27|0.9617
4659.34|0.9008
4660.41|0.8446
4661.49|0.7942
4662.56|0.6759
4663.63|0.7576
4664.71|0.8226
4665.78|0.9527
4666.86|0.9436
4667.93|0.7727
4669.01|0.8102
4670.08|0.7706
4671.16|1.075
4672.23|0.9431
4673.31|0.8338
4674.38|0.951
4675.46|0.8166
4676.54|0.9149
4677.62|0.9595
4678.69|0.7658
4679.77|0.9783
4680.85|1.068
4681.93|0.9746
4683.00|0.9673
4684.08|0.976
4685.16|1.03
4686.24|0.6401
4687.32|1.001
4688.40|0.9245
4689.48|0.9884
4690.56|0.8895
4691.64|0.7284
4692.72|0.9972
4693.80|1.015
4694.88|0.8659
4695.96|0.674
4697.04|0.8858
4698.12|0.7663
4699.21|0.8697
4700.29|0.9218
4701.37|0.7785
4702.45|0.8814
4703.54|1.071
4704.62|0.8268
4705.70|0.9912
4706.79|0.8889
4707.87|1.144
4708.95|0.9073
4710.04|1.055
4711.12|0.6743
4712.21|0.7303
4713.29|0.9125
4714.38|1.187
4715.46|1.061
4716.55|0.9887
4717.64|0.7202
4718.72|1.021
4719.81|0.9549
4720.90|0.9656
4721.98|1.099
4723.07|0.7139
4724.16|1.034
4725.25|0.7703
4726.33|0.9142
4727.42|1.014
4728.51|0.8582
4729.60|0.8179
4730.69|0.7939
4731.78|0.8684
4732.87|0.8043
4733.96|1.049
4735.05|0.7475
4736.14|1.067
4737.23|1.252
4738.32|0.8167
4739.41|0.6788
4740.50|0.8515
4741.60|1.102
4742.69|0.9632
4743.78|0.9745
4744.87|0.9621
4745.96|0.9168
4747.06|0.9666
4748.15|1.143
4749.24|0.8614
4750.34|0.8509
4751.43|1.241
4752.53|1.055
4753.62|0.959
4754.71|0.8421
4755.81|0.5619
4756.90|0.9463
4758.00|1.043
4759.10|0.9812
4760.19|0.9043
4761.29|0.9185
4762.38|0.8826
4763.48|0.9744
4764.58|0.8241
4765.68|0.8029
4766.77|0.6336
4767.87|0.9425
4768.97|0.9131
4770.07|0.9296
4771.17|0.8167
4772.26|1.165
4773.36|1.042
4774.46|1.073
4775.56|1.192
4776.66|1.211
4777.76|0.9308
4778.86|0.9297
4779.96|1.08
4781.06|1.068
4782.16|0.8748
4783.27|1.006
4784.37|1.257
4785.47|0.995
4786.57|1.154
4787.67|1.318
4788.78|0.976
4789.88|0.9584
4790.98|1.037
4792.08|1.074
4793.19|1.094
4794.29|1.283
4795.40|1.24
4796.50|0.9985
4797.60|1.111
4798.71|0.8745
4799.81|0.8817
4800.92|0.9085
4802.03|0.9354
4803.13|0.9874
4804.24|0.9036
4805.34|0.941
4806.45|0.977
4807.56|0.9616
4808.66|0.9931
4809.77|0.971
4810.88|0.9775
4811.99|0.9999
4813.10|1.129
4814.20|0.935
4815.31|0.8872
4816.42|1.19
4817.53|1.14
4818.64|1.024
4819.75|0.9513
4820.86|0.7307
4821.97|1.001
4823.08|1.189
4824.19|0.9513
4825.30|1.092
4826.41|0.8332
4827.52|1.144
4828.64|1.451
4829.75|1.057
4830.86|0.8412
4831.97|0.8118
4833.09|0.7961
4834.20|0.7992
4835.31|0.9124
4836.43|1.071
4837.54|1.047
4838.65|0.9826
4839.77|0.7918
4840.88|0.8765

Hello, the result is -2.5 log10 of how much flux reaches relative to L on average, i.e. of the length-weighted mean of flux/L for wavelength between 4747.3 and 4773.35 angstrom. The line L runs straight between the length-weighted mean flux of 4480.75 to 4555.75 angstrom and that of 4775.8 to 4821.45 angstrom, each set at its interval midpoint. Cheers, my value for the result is 0.09 mag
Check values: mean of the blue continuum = 0.875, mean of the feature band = 0.925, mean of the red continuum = 1.02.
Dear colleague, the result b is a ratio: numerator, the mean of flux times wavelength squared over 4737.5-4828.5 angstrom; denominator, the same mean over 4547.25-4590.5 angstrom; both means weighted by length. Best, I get 1.1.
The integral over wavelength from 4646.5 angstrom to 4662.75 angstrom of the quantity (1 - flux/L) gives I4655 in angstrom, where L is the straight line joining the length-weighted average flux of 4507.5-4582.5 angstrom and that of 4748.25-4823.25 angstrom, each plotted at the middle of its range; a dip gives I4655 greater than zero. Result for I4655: 1.2 angstrom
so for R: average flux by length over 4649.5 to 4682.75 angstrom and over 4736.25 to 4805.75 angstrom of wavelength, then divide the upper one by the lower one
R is 1.11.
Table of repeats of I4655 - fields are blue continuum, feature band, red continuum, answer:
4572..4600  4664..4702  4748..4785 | 3.4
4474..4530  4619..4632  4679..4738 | -2.4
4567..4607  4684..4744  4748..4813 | 4.3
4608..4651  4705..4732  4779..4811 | 2.5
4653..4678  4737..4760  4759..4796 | 0.7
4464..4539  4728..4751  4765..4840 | 1.4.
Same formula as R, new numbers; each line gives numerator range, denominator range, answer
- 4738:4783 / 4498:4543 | 1.10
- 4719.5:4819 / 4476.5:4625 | 1.04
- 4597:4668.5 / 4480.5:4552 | 1.09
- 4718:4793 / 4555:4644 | 0.97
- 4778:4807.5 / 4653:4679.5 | 1.20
